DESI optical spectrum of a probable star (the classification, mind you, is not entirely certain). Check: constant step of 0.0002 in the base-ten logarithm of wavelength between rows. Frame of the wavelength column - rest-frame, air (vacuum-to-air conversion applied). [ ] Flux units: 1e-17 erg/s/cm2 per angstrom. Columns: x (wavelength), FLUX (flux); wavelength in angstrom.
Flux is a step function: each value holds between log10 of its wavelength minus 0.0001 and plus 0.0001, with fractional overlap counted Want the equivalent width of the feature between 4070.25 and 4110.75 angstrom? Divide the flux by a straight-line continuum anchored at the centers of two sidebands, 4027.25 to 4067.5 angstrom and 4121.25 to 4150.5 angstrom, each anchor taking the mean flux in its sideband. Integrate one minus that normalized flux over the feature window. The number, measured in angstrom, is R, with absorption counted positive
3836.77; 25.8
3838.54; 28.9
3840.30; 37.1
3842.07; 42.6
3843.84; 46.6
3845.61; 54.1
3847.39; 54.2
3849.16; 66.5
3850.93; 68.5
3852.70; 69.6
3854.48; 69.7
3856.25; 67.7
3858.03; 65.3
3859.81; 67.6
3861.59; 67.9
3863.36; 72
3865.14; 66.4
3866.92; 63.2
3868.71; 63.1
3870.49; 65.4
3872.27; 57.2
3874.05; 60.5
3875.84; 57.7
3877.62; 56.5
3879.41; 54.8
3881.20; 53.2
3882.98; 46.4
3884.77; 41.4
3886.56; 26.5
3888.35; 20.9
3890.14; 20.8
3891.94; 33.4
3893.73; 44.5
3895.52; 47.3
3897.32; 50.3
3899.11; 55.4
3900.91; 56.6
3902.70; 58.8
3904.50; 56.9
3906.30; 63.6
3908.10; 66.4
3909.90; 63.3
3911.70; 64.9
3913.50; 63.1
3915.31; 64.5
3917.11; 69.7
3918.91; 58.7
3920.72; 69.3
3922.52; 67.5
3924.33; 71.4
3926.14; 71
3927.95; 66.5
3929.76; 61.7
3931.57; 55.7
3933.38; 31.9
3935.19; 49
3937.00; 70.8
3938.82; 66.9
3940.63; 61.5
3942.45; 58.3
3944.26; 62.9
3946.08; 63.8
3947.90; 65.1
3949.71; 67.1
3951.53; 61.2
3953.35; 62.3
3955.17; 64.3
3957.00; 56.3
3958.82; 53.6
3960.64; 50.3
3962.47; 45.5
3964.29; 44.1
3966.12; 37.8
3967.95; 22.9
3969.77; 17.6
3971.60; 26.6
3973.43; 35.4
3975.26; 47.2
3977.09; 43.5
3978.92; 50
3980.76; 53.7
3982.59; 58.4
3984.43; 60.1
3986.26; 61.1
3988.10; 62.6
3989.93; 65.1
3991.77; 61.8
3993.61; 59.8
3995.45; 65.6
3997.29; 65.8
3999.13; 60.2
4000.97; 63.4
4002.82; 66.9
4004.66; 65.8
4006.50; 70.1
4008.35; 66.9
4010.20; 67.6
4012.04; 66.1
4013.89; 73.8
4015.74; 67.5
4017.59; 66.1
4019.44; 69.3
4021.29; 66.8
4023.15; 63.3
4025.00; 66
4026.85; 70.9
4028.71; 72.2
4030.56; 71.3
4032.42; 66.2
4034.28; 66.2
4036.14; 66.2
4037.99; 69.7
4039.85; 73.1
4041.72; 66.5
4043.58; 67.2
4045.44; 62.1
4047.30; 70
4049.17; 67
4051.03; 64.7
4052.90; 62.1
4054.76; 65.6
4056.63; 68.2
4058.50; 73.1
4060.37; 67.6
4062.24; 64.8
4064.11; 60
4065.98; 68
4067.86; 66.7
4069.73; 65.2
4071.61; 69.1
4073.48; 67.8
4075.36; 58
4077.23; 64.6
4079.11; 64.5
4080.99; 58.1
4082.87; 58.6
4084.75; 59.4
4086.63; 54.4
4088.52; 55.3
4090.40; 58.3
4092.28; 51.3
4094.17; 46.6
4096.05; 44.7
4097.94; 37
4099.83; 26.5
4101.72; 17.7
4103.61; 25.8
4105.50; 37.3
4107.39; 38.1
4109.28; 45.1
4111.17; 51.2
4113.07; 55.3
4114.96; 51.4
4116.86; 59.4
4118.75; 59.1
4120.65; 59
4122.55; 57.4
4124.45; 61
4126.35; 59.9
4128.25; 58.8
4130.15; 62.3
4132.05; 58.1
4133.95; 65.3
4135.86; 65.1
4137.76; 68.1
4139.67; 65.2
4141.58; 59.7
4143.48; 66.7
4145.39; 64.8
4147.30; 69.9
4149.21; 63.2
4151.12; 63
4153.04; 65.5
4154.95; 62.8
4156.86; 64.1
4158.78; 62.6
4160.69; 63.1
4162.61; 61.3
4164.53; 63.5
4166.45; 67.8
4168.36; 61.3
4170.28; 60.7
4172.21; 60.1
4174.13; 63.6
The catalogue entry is 9.75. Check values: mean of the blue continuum 67.3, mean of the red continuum 63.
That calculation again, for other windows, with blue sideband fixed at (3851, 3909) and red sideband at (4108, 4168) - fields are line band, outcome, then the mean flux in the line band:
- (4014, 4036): -3.5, 67.9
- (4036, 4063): -3.7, 67.3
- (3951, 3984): 6.4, 46.2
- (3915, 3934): -2.2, 62.9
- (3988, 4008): -2.2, 64.4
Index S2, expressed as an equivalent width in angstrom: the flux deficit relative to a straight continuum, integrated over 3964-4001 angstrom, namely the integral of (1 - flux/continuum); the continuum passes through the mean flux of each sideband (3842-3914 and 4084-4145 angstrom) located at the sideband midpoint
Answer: 2.73 angstrom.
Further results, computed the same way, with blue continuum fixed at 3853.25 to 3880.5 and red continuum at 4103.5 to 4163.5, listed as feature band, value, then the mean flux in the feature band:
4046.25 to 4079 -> -3.2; 66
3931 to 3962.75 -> 1.9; 58.4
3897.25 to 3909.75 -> 0.8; 59.1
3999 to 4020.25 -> -2.1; 67.2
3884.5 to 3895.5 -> 5.4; 32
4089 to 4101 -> 3.1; 44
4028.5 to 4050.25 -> -2.7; 68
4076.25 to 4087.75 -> 0.0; 59.8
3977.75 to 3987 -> 0.8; 56.2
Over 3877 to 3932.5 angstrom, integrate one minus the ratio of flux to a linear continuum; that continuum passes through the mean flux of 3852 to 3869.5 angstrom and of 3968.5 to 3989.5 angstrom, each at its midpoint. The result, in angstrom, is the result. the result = 3.9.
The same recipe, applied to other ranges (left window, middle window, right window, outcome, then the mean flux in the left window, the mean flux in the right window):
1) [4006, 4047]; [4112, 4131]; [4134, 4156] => 2.1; 68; 64.9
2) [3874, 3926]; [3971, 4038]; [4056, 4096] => -4.2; 54.1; 61.4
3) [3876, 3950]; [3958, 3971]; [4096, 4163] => 4.1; 56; 55.6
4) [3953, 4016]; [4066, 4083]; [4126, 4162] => -1.2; 55.3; 63.6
